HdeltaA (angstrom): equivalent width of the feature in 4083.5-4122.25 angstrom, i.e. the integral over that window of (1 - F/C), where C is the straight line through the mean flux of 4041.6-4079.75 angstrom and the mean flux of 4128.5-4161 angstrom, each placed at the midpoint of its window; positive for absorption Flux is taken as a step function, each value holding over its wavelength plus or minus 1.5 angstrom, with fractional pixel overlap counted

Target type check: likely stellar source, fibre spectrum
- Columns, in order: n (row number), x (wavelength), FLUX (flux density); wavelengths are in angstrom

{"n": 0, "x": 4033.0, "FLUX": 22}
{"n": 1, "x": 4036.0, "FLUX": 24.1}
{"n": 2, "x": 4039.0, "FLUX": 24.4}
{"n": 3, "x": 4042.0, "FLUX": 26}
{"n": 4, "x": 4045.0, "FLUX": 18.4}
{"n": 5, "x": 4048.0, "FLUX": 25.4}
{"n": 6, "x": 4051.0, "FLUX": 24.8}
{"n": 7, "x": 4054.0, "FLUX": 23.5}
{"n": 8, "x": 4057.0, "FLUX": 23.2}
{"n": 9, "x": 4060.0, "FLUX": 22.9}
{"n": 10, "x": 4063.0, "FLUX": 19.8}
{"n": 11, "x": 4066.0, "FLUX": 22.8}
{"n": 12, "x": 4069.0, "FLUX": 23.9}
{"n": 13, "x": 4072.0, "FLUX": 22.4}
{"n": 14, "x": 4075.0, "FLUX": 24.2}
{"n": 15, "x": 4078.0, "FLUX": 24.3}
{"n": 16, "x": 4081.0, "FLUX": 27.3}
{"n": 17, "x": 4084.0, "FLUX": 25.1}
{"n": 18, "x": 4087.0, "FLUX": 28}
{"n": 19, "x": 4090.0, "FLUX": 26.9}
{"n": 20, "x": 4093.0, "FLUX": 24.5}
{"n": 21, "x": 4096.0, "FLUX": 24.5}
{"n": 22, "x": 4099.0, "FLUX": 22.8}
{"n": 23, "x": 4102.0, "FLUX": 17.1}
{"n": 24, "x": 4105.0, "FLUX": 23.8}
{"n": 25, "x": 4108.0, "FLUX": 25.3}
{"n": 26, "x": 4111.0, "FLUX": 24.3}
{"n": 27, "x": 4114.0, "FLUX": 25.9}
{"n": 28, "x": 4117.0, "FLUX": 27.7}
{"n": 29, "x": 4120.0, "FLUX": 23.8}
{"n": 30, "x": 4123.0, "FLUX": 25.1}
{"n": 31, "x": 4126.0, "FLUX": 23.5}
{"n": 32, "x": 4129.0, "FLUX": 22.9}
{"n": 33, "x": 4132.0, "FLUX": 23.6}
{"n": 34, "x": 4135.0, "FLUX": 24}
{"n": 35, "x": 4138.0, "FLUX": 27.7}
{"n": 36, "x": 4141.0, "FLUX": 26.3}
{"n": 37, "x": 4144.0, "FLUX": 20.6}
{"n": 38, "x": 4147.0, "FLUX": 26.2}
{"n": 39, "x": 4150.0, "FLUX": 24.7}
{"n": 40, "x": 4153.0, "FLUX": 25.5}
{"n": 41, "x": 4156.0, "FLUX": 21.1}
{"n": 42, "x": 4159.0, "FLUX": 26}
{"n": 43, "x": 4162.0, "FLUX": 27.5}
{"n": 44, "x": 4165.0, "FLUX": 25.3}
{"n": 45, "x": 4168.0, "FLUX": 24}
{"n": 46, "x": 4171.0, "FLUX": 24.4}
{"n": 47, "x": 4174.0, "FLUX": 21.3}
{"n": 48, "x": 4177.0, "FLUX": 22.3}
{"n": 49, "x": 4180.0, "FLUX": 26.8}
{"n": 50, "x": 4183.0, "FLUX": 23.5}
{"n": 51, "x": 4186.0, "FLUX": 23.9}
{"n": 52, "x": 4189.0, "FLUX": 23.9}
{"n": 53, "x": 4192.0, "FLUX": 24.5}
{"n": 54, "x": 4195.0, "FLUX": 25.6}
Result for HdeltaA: -1.2 angstrom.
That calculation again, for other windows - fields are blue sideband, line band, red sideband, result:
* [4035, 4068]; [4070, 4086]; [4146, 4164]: -0.7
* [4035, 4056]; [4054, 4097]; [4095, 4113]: -1.6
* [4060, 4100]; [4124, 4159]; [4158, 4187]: 0.2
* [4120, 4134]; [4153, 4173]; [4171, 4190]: -0.8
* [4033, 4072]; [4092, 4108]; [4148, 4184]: 0.6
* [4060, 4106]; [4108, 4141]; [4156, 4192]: -1.2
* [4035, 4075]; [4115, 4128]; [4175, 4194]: -0.7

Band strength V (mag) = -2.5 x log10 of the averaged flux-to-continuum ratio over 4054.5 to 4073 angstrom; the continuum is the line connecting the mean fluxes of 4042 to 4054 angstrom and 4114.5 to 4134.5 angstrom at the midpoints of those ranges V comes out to 0.05 mag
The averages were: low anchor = 23.3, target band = 22.6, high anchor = 24.5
